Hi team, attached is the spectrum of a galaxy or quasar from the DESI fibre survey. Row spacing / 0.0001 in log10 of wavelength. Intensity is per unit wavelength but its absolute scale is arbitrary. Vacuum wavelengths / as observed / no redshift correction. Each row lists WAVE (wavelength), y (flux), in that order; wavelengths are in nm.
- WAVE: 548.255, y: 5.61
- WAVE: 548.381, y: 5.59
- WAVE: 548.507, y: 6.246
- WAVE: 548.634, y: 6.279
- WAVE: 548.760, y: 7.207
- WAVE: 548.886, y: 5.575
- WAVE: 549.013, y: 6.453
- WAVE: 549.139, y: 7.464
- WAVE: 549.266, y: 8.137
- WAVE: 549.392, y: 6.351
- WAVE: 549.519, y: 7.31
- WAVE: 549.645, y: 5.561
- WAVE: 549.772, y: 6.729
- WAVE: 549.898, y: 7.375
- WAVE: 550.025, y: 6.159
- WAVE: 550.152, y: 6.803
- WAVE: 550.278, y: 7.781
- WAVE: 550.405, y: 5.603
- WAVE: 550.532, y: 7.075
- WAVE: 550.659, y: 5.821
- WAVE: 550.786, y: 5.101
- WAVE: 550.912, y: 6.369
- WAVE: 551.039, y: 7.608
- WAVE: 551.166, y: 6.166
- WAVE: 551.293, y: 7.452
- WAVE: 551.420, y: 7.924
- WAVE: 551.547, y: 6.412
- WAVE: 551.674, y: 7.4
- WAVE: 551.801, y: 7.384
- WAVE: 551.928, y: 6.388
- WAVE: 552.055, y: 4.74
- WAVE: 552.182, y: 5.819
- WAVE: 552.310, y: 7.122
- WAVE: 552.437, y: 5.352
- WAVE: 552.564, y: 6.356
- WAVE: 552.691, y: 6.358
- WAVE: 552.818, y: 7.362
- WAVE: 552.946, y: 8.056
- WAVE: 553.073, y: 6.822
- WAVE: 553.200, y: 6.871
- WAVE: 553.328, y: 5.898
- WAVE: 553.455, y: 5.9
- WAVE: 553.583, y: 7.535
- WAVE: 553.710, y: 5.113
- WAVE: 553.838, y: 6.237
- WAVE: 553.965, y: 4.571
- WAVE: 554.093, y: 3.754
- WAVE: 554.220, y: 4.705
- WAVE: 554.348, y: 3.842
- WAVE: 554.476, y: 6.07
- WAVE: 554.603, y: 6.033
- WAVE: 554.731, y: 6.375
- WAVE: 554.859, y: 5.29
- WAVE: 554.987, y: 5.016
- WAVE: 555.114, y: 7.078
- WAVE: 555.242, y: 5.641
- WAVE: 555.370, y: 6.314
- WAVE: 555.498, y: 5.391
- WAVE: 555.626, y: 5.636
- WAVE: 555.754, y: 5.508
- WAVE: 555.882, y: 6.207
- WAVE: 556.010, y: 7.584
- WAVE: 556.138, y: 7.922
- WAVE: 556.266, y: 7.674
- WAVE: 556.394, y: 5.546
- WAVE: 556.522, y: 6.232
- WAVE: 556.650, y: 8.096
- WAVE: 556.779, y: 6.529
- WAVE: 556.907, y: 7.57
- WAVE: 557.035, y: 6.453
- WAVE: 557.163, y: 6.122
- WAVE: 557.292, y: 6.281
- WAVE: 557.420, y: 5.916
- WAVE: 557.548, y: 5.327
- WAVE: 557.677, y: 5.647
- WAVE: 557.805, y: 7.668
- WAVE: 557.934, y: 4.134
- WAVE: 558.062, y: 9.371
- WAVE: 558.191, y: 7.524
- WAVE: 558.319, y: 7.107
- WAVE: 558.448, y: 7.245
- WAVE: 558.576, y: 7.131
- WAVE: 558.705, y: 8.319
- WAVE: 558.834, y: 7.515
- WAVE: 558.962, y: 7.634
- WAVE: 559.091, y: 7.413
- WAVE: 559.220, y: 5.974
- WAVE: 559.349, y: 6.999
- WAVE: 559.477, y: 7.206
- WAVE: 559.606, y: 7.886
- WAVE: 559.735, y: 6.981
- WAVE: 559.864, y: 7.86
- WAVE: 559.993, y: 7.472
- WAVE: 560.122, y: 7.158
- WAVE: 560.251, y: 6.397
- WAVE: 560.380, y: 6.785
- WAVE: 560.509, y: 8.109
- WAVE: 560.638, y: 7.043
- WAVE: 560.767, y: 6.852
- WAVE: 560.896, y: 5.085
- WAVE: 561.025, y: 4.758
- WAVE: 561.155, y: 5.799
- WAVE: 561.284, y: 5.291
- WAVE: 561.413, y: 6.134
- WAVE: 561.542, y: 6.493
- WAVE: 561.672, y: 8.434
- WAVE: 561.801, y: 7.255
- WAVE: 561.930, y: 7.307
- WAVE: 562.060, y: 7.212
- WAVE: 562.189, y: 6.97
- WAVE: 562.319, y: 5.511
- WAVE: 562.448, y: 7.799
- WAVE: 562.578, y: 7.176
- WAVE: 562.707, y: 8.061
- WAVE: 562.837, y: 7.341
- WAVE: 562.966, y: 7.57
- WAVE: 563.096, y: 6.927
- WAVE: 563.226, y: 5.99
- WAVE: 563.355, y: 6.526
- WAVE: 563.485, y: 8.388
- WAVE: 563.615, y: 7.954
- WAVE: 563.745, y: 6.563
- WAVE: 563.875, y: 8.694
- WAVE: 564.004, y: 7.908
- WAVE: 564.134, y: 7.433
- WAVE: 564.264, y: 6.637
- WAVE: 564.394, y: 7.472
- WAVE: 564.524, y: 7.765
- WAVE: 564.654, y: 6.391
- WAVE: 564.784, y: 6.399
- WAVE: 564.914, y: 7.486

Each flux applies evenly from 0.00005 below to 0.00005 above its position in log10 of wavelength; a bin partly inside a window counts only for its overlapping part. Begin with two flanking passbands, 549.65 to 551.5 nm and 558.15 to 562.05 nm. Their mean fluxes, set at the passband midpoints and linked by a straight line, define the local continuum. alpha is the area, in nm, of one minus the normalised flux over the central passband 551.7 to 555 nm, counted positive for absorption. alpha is 0.37 nm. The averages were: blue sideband 6.67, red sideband 6.97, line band 5.99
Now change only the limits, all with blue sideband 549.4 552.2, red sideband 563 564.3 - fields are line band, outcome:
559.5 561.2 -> 0.078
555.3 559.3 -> 0.129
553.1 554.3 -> 0.200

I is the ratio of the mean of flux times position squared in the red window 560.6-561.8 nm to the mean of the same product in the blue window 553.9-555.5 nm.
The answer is 1.19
